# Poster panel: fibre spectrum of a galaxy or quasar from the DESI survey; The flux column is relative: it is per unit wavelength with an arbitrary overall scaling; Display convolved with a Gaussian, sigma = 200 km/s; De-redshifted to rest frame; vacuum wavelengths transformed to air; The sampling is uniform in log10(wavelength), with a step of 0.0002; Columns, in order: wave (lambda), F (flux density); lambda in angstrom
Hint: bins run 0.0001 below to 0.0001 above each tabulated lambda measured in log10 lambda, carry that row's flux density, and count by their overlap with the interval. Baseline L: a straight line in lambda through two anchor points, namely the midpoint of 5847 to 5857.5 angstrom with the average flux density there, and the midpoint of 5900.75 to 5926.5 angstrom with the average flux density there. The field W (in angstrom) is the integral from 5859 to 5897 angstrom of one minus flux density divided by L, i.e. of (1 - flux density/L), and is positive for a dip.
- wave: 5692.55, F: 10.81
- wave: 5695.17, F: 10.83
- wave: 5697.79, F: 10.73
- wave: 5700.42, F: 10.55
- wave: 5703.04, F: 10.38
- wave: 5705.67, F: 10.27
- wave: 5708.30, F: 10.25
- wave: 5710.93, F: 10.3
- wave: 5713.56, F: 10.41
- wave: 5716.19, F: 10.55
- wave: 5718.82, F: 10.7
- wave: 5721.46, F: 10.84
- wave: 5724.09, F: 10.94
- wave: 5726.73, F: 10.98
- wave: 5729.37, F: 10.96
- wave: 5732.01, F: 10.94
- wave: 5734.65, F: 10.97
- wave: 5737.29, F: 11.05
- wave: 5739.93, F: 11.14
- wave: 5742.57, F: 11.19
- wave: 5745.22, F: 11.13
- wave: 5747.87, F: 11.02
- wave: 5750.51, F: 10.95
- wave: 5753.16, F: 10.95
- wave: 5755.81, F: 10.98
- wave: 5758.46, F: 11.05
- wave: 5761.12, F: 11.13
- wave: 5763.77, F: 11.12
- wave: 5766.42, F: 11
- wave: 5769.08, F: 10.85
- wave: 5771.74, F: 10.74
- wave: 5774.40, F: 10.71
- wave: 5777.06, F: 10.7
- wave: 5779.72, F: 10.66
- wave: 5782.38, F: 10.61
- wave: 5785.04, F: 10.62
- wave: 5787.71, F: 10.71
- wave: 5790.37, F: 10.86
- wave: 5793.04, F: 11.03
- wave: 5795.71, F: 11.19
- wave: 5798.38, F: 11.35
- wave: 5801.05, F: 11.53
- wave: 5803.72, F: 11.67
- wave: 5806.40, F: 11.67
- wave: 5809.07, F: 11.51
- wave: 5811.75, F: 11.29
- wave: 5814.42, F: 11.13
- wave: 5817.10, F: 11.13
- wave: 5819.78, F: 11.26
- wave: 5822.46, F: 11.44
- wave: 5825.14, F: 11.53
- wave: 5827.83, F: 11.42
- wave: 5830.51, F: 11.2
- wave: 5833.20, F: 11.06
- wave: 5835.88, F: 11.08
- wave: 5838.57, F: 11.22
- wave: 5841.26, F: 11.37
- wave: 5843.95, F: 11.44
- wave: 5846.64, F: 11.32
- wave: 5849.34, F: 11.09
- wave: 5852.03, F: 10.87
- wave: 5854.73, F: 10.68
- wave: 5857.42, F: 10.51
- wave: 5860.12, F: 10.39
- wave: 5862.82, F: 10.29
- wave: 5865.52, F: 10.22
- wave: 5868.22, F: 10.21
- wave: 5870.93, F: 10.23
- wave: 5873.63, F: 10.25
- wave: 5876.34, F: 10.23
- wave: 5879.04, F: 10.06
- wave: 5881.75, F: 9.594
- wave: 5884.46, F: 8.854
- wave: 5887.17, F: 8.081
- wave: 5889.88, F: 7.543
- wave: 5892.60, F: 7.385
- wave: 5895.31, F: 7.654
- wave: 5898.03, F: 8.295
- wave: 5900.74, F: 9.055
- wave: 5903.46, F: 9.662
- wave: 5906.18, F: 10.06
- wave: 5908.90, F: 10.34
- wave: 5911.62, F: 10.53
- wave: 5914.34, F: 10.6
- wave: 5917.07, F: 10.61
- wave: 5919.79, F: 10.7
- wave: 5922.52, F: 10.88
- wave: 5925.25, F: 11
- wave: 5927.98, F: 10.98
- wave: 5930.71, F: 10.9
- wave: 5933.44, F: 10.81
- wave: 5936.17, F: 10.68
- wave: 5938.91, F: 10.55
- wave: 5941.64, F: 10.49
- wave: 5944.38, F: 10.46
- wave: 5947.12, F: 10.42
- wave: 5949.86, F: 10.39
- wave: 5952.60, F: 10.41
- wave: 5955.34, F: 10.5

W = 4.8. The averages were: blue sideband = 10.9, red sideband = 10.4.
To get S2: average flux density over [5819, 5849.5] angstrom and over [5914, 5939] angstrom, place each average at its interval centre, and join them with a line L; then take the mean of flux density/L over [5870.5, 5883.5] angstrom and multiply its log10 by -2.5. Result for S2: 0.11 mag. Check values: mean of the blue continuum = 11.3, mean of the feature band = 10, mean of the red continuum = 10.8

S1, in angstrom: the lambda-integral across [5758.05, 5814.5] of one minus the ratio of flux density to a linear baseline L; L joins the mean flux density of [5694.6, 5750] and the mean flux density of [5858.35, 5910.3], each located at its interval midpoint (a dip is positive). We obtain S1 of -4.6 angstrom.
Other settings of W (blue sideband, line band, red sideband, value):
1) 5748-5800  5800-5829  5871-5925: -2.6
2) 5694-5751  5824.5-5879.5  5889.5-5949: -2.7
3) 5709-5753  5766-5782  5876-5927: -0.3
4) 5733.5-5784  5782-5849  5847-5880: -3.5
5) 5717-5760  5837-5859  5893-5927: -1.6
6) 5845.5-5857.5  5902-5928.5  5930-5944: 0.5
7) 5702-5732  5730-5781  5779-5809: -0.5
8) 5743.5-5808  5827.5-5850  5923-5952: -0.8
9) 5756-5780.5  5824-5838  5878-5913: -1.8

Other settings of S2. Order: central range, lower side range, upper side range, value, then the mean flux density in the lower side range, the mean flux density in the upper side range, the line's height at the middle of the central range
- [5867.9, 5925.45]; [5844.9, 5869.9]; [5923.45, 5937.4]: 0.125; 10.6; 10.9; 10.8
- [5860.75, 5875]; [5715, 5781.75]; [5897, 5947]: 0.032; 10.9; 10.4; 10.6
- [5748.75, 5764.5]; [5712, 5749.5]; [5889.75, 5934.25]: -0.026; 10.9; 9.88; 10.8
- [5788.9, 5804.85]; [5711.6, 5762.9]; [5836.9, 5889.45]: -0.062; 10.9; 10.3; 10.6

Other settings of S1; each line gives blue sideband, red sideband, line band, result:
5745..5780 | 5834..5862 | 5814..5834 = -0.6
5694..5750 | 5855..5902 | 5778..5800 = -1.5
